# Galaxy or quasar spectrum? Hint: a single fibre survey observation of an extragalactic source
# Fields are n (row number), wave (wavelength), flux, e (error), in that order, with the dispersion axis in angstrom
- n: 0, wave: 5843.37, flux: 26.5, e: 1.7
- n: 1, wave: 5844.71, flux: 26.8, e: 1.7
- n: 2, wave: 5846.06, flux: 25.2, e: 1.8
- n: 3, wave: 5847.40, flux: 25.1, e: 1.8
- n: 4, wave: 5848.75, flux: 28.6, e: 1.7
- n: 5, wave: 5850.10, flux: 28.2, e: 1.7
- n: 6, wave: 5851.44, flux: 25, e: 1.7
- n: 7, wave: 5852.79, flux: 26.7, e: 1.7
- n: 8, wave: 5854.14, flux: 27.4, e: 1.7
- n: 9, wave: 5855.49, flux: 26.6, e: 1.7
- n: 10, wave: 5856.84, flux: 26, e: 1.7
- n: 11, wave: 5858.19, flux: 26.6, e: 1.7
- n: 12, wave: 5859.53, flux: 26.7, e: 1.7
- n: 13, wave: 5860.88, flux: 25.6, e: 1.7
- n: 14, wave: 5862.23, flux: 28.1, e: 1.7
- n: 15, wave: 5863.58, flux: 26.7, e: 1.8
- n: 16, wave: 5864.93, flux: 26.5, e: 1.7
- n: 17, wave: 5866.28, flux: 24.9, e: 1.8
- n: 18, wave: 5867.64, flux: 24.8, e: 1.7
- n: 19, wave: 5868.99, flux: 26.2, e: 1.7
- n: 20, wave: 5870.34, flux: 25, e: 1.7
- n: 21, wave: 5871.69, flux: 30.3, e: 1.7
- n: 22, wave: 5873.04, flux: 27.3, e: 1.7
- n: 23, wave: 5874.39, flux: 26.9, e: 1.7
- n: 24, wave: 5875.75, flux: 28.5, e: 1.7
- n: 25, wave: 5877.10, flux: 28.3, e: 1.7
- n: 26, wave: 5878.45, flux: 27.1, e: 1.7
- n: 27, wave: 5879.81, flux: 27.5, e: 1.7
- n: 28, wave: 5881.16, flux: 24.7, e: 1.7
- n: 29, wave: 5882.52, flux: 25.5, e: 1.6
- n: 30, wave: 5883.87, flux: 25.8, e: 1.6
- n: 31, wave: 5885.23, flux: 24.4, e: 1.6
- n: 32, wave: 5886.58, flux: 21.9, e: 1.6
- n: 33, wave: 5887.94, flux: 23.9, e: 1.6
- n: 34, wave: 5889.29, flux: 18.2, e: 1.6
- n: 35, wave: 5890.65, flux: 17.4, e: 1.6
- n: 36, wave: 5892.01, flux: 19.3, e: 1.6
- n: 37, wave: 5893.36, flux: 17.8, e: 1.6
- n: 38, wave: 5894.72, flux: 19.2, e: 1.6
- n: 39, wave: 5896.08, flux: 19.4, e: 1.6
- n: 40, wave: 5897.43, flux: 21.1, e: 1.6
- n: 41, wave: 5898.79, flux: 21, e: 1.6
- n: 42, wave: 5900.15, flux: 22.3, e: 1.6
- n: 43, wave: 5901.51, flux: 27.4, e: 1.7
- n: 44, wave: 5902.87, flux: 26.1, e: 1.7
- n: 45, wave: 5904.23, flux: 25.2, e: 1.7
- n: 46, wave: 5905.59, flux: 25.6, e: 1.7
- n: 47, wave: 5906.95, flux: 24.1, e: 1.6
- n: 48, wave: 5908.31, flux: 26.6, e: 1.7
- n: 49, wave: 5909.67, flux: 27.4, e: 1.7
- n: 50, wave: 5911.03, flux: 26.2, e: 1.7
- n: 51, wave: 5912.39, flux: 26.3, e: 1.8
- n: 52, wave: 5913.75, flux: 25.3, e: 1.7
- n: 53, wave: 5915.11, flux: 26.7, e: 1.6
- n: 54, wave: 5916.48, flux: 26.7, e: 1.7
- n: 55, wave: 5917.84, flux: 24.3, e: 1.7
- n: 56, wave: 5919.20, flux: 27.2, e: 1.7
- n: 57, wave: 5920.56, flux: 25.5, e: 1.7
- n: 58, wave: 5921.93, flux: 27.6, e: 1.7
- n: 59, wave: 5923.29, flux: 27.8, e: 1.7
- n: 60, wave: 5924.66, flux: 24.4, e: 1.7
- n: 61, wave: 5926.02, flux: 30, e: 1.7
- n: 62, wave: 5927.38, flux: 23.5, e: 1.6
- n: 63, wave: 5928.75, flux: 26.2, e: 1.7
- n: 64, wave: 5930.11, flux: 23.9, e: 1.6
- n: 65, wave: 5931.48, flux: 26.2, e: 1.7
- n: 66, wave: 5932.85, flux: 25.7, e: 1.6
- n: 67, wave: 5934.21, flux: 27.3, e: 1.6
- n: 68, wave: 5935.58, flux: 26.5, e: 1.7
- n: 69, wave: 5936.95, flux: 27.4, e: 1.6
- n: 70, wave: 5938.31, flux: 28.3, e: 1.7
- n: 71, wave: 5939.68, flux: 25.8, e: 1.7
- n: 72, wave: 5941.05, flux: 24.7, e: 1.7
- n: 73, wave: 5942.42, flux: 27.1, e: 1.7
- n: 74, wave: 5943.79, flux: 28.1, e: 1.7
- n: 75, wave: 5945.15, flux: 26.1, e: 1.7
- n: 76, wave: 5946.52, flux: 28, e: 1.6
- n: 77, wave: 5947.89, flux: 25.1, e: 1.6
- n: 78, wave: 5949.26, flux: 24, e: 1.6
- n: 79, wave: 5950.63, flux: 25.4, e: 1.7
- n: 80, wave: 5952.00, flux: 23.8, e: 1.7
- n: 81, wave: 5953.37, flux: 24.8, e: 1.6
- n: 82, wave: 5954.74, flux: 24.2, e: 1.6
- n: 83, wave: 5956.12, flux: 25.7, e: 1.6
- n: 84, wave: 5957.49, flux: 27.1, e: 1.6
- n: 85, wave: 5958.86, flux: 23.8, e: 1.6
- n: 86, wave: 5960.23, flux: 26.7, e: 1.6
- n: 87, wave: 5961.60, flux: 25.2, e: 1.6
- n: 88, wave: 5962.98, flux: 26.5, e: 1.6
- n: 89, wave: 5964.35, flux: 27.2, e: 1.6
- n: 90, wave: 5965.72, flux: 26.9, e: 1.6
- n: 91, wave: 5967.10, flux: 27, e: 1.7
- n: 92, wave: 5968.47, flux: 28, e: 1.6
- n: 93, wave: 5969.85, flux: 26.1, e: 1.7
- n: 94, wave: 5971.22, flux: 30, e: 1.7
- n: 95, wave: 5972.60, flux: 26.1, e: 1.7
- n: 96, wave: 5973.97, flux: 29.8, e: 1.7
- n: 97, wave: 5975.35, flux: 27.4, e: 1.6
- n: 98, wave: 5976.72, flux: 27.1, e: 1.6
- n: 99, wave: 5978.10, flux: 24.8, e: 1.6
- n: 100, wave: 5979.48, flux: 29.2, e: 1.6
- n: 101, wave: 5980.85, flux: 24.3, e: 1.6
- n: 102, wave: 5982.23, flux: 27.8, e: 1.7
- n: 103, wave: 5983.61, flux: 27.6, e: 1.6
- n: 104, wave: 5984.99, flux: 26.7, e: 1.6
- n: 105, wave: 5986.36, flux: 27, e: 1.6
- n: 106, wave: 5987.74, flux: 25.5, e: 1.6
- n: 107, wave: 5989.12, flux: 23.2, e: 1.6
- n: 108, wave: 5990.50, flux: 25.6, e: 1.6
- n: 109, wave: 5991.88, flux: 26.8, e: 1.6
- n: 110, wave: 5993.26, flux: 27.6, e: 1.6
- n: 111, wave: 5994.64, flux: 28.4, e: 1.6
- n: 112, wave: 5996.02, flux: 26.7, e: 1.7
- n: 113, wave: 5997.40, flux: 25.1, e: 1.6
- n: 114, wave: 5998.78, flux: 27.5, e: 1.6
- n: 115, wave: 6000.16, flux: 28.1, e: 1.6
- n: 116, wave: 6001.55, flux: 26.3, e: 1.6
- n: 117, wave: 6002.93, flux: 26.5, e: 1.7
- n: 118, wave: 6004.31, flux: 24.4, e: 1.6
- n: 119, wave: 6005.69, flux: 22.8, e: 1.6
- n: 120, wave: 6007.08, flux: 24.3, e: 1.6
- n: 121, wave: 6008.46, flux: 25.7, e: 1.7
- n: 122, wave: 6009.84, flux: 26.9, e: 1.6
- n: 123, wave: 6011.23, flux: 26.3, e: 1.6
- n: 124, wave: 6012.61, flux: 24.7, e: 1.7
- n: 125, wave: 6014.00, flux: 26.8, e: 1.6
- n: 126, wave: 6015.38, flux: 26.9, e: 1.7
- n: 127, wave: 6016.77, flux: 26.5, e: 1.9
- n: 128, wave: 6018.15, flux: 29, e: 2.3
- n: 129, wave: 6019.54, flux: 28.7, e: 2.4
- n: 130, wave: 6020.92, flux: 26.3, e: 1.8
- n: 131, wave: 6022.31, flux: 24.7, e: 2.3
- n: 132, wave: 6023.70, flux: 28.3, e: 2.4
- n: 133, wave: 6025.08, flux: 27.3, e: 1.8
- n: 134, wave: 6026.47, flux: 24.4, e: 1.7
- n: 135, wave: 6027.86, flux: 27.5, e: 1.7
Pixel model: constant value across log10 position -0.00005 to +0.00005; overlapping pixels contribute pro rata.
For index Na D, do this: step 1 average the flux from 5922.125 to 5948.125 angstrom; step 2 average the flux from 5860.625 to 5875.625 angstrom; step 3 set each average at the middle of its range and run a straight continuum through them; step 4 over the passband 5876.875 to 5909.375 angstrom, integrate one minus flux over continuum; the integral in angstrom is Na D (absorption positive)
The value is 4.0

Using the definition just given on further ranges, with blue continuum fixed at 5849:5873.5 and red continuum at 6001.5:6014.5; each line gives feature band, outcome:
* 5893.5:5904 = 1.62 angstrom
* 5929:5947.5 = -0.38 angstrom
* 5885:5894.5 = 2.24 angstrom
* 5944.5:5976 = -0.61 angstrom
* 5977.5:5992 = -0.35 angstrom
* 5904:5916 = 0.11 angstrom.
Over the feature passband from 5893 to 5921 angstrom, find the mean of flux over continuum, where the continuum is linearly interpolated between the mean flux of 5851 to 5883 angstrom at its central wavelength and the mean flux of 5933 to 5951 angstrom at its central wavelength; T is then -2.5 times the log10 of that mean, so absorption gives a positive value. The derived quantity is 0.09 mag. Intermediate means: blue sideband 26.6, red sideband 26.5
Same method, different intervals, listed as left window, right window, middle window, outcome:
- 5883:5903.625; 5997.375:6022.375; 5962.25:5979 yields -0.105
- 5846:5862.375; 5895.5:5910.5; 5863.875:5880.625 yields -0.049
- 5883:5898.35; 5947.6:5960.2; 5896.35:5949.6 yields -0.129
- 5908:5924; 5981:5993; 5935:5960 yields 0.019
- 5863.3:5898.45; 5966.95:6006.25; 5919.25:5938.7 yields -0.049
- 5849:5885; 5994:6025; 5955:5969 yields 0.007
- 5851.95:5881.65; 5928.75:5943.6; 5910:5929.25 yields 0.006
